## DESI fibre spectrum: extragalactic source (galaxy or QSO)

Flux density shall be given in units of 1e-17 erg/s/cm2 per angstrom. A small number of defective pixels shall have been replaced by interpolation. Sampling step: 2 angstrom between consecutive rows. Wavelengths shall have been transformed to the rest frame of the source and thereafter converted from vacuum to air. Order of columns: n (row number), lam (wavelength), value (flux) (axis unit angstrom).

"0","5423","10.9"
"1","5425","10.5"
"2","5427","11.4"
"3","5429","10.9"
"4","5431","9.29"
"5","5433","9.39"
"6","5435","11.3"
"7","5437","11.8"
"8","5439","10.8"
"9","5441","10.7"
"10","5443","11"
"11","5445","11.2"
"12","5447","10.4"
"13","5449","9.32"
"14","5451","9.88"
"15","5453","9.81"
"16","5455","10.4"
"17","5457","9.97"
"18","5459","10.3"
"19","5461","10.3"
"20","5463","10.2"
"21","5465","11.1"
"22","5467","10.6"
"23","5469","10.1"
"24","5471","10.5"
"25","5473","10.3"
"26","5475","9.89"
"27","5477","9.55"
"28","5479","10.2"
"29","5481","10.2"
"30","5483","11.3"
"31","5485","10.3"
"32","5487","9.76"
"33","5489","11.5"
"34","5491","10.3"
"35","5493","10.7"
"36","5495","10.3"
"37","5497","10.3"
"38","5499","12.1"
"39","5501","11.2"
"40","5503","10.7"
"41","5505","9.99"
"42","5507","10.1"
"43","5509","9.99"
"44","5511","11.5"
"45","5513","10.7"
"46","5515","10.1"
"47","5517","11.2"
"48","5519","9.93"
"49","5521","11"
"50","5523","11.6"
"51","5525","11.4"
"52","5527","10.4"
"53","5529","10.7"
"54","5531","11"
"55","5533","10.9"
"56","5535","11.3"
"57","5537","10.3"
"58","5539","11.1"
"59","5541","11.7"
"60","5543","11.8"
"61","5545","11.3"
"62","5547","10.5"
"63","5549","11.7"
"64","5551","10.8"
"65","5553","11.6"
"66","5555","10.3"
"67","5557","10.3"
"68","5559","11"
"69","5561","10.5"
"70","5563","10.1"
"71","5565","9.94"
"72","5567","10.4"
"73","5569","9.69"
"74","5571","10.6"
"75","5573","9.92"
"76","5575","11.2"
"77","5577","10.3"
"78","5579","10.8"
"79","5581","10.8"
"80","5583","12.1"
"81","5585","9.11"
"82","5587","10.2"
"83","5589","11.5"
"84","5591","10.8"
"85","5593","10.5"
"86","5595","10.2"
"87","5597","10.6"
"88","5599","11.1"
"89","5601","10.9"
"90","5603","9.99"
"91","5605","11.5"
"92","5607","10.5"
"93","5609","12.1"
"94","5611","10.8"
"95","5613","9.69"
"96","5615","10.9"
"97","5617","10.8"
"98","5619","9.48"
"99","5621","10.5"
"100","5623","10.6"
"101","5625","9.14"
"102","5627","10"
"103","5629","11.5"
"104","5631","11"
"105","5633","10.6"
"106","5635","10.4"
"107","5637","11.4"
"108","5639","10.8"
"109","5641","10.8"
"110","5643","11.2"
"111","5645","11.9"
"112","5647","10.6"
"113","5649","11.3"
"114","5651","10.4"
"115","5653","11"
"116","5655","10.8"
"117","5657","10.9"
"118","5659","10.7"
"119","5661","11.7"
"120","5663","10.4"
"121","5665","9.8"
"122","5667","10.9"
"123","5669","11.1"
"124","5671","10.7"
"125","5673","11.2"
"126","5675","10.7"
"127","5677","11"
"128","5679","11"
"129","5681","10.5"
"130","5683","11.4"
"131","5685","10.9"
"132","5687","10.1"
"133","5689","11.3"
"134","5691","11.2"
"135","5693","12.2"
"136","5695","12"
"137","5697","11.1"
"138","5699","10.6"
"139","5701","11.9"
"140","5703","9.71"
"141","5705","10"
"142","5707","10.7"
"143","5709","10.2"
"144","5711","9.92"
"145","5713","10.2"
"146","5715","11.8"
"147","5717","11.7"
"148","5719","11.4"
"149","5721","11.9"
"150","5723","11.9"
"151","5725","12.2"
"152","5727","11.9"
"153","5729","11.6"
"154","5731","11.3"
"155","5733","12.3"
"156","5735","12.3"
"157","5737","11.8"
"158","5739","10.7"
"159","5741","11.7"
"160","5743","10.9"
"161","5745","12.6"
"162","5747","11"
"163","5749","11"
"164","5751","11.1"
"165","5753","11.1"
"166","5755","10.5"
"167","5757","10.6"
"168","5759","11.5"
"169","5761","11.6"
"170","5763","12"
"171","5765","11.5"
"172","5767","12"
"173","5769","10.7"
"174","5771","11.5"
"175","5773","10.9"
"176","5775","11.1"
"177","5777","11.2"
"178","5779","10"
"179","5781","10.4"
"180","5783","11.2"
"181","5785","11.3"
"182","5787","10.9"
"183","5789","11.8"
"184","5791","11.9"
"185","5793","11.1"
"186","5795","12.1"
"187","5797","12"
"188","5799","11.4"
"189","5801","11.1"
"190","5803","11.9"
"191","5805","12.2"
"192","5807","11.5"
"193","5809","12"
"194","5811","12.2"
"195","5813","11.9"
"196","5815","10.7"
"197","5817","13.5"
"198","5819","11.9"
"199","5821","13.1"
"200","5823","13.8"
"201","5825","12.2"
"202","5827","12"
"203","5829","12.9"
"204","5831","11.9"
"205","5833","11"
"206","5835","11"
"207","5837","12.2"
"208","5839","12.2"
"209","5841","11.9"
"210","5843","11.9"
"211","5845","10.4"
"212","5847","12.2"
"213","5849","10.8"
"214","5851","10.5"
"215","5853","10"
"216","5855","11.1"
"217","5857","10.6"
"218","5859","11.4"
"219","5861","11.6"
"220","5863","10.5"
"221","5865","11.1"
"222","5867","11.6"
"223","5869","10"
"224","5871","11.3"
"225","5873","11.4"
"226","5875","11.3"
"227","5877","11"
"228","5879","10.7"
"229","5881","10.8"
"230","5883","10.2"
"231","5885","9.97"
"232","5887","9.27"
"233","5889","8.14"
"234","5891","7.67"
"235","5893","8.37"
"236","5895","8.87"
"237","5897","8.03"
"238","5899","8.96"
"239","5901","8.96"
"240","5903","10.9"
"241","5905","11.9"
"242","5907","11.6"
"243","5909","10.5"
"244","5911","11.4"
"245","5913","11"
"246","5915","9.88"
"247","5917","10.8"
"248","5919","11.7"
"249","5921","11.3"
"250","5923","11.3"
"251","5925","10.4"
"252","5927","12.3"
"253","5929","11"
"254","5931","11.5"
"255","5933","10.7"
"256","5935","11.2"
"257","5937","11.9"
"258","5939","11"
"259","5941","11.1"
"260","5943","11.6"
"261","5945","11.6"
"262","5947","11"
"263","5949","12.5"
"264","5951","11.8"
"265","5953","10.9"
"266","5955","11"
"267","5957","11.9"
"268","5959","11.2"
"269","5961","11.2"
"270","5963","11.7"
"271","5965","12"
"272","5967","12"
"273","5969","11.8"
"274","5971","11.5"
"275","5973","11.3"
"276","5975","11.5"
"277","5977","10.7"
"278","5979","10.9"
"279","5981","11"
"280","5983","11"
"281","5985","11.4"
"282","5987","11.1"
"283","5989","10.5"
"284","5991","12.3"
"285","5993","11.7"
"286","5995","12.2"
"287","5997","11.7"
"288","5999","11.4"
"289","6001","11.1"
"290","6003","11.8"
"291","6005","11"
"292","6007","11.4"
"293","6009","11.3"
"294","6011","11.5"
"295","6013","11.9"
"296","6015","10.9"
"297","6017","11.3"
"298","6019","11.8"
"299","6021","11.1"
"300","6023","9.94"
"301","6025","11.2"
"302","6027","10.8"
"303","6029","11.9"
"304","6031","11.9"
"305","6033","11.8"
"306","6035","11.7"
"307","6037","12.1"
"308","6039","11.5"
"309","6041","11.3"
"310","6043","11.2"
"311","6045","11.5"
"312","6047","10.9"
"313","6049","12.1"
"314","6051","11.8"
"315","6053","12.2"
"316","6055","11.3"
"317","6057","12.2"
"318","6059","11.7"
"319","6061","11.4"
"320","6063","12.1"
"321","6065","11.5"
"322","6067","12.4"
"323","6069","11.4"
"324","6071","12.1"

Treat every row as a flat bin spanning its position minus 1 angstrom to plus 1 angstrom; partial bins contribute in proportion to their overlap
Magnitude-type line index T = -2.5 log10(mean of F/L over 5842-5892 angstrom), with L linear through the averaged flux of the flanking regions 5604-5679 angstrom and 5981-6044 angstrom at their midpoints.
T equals 0.05 mag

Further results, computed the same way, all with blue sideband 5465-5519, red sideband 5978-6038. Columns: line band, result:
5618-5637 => 0.03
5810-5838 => -0.10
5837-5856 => -0.02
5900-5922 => 0.03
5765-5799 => -0.03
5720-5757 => -0.06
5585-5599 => 0.01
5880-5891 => 0.18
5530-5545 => -0.06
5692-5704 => -0.04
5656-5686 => 0.00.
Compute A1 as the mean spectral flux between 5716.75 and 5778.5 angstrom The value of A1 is 11.5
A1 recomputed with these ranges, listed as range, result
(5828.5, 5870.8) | 11.3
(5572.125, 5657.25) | 10.7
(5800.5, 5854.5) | 11.8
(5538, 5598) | 10.7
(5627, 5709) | 10.9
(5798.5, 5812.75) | 11.8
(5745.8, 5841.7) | 11.6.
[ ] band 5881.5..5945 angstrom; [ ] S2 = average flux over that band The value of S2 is 10.5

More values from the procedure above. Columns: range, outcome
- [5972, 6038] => 11.4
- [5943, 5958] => 11.5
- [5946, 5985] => 11.4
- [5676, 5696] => 11.2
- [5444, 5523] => 10.5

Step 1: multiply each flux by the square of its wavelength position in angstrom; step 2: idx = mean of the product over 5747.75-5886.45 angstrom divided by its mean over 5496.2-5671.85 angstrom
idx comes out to 1.1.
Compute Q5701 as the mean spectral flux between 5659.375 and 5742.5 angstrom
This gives 11.1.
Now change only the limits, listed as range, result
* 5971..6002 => 11.3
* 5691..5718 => 10.9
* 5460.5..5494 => 10.4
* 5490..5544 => 10.8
